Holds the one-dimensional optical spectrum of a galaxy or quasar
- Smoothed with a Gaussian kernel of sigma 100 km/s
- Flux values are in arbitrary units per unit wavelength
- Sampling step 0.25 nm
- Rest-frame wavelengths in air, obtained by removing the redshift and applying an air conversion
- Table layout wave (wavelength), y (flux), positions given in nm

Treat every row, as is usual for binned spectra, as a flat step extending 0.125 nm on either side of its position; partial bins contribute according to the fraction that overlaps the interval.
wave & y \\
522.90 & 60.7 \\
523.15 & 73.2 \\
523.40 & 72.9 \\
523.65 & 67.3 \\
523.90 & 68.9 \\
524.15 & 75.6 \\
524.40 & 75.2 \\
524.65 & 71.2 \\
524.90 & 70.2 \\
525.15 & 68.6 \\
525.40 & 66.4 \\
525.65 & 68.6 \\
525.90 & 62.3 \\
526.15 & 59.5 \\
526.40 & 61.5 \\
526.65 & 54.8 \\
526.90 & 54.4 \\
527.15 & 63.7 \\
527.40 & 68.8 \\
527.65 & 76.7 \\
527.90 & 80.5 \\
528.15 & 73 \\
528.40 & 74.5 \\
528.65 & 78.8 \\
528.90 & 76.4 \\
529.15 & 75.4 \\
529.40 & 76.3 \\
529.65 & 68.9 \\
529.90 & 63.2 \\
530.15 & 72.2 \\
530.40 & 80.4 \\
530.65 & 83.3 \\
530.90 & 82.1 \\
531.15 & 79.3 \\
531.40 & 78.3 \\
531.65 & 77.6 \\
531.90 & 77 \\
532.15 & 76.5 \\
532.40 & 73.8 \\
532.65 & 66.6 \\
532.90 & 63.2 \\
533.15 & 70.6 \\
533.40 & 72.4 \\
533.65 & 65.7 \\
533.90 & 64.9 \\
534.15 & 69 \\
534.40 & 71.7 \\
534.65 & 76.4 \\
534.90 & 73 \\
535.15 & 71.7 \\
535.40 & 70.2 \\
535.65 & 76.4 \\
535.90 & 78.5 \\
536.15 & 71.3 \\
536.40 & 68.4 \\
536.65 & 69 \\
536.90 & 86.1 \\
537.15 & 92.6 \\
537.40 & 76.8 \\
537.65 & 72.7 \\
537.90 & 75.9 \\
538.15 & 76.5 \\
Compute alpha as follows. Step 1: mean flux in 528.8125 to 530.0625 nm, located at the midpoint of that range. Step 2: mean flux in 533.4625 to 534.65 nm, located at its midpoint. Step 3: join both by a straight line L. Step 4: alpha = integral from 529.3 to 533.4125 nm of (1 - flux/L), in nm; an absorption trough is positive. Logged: -0.21 nm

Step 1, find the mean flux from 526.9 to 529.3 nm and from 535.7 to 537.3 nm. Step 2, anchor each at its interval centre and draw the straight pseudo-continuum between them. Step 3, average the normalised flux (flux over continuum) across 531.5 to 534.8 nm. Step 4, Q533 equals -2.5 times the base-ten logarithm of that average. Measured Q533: 0.07 mag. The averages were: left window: 73.2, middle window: 71.3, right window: 77.6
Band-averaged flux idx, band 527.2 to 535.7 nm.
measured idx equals 73.6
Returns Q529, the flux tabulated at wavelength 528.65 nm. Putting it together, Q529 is 78.8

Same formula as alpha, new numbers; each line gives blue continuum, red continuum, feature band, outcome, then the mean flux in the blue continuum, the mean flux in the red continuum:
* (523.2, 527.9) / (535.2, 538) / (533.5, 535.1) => 0.09 nm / 67.5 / 76.1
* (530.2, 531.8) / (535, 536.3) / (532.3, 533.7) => 0.15 nm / 79.7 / 73.5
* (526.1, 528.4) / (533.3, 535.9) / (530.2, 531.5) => -0.21 nm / 66.6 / 71.5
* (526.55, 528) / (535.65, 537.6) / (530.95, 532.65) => -0.12 nm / 66.4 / 77.3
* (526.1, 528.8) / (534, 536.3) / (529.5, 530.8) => -0.07 nm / 68.1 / 73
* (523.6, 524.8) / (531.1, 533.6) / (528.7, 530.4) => -0.01 nm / 71.9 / 73.1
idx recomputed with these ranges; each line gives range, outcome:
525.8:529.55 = 69.2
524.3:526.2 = 68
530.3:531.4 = 81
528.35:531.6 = 76.2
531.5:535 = 71.4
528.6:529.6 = 76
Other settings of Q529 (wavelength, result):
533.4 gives 72.4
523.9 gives 68.9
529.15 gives 75.4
